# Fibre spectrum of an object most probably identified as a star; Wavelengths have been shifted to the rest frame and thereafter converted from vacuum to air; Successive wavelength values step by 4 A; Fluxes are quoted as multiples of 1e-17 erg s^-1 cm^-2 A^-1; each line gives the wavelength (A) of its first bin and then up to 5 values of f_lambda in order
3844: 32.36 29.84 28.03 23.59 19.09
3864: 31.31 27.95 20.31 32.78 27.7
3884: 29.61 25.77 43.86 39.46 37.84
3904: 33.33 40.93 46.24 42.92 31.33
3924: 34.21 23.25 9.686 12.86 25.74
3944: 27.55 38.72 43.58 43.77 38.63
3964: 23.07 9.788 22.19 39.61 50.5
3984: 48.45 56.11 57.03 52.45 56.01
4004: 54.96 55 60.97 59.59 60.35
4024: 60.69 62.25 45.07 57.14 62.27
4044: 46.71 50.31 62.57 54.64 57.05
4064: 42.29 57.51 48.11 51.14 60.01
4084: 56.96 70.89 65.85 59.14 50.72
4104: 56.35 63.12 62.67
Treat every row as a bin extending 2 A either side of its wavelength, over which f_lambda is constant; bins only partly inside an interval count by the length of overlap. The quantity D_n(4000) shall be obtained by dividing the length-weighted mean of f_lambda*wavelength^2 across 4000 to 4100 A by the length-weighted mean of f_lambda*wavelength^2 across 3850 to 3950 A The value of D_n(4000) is 2.02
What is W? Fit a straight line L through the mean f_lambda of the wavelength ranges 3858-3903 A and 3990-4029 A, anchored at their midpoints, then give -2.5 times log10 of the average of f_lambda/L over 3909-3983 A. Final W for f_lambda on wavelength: 0.355 mag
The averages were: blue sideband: 30.6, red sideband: 57.8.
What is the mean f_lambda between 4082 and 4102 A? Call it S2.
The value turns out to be 60.7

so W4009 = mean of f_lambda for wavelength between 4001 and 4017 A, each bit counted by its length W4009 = 57.4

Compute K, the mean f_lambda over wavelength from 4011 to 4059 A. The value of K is 56.8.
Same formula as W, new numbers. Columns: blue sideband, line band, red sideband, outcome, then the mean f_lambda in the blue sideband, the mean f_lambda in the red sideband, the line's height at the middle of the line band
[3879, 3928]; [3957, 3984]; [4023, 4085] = 0.34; 35.7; 54.5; 44.1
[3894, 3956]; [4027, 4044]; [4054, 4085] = -0.14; 32.9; 53.4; 48.5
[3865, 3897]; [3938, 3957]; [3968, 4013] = 0.17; 30.7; 48.3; 41.4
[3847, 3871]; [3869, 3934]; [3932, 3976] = -0.19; 26.2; 28.2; 27.1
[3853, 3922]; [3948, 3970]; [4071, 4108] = 0.26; 32.5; 58.2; 41.6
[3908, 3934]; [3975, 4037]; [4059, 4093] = -0.21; 32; 56.4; 45.4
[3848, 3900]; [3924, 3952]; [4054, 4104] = 0.45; 29.5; 56.2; 37.8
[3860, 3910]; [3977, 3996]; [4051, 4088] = -0.17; 32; 55.1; 44.7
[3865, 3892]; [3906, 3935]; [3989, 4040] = 0.15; 28.7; 57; 37.5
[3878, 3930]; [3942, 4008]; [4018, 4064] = 0.11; 35.1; 55.7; 45.8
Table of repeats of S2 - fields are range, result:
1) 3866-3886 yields 27.7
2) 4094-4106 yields 55.4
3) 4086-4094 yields 68.4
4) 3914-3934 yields 28.3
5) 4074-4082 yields 55.6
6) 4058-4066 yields 49.7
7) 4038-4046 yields 54.5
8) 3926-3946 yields 19.8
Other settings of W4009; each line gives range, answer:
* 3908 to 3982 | 31.6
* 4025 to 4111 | 56.3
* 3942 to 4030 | 46.4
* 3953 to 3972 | 28.9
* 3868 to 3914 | 34.1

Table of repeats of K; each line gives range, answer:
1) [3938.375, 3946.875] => 27.9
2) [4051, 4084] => 54.1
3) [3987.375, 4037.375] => 56.8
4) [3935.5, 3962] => 34.1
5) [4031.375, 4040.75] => 55.3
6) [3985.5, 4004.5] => 55.2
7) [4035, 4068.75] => 54.3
